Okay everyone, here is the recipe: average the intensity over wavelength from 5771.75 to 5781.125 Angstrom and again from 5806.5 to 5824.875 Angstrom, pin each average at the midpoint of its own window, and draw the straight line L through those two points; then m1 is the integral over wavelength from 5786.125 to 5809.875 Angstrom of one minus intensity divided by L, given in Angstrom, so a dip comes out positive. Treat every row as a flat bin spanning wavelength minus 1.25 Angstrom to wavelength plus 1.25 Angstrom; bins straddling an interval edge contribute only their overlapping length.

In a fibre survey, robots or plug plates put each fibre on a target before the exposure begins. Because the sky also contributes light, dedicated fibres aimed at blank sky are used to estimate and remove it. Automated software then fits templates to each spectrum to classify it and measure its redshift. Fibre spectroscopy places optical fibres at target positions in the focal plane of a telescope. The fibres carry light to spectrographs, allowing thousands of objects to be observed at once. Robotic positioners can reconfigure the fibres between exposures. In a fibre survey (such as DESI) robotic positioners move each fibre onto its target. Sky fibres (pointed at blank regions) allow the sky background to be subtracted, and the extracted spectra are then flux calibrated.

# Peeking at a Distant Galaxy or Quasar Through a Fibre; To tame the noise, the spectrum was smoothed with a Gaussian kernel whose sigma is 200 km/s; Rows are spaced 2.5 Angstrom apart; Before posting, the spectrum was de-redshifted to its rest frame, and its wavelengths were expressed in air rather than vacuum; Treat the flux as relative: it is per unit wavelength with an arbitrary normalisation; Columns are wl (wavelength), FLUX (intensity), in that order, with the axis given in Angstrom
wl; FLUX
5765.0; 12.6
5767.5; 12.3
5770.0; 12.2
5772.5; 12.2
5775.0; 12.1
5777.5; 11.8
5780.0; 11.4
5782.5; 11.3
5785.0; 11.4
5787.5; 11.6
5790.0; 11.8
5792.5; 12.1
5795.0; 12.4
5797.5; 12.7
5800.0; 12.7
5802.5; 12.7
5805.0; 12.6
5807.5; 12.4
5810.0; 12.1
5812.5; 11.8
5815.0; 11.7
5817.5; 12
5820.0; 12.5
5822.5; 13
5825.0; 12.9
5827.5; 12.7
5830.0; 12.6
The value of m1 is -0.5 Angstrom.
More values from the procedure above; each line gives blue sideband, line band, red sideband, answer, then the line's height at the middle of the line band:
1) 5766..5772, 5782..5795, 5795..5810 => 0.7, 12.4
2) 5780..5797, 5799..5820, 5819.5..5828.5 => 0.2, 12.4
